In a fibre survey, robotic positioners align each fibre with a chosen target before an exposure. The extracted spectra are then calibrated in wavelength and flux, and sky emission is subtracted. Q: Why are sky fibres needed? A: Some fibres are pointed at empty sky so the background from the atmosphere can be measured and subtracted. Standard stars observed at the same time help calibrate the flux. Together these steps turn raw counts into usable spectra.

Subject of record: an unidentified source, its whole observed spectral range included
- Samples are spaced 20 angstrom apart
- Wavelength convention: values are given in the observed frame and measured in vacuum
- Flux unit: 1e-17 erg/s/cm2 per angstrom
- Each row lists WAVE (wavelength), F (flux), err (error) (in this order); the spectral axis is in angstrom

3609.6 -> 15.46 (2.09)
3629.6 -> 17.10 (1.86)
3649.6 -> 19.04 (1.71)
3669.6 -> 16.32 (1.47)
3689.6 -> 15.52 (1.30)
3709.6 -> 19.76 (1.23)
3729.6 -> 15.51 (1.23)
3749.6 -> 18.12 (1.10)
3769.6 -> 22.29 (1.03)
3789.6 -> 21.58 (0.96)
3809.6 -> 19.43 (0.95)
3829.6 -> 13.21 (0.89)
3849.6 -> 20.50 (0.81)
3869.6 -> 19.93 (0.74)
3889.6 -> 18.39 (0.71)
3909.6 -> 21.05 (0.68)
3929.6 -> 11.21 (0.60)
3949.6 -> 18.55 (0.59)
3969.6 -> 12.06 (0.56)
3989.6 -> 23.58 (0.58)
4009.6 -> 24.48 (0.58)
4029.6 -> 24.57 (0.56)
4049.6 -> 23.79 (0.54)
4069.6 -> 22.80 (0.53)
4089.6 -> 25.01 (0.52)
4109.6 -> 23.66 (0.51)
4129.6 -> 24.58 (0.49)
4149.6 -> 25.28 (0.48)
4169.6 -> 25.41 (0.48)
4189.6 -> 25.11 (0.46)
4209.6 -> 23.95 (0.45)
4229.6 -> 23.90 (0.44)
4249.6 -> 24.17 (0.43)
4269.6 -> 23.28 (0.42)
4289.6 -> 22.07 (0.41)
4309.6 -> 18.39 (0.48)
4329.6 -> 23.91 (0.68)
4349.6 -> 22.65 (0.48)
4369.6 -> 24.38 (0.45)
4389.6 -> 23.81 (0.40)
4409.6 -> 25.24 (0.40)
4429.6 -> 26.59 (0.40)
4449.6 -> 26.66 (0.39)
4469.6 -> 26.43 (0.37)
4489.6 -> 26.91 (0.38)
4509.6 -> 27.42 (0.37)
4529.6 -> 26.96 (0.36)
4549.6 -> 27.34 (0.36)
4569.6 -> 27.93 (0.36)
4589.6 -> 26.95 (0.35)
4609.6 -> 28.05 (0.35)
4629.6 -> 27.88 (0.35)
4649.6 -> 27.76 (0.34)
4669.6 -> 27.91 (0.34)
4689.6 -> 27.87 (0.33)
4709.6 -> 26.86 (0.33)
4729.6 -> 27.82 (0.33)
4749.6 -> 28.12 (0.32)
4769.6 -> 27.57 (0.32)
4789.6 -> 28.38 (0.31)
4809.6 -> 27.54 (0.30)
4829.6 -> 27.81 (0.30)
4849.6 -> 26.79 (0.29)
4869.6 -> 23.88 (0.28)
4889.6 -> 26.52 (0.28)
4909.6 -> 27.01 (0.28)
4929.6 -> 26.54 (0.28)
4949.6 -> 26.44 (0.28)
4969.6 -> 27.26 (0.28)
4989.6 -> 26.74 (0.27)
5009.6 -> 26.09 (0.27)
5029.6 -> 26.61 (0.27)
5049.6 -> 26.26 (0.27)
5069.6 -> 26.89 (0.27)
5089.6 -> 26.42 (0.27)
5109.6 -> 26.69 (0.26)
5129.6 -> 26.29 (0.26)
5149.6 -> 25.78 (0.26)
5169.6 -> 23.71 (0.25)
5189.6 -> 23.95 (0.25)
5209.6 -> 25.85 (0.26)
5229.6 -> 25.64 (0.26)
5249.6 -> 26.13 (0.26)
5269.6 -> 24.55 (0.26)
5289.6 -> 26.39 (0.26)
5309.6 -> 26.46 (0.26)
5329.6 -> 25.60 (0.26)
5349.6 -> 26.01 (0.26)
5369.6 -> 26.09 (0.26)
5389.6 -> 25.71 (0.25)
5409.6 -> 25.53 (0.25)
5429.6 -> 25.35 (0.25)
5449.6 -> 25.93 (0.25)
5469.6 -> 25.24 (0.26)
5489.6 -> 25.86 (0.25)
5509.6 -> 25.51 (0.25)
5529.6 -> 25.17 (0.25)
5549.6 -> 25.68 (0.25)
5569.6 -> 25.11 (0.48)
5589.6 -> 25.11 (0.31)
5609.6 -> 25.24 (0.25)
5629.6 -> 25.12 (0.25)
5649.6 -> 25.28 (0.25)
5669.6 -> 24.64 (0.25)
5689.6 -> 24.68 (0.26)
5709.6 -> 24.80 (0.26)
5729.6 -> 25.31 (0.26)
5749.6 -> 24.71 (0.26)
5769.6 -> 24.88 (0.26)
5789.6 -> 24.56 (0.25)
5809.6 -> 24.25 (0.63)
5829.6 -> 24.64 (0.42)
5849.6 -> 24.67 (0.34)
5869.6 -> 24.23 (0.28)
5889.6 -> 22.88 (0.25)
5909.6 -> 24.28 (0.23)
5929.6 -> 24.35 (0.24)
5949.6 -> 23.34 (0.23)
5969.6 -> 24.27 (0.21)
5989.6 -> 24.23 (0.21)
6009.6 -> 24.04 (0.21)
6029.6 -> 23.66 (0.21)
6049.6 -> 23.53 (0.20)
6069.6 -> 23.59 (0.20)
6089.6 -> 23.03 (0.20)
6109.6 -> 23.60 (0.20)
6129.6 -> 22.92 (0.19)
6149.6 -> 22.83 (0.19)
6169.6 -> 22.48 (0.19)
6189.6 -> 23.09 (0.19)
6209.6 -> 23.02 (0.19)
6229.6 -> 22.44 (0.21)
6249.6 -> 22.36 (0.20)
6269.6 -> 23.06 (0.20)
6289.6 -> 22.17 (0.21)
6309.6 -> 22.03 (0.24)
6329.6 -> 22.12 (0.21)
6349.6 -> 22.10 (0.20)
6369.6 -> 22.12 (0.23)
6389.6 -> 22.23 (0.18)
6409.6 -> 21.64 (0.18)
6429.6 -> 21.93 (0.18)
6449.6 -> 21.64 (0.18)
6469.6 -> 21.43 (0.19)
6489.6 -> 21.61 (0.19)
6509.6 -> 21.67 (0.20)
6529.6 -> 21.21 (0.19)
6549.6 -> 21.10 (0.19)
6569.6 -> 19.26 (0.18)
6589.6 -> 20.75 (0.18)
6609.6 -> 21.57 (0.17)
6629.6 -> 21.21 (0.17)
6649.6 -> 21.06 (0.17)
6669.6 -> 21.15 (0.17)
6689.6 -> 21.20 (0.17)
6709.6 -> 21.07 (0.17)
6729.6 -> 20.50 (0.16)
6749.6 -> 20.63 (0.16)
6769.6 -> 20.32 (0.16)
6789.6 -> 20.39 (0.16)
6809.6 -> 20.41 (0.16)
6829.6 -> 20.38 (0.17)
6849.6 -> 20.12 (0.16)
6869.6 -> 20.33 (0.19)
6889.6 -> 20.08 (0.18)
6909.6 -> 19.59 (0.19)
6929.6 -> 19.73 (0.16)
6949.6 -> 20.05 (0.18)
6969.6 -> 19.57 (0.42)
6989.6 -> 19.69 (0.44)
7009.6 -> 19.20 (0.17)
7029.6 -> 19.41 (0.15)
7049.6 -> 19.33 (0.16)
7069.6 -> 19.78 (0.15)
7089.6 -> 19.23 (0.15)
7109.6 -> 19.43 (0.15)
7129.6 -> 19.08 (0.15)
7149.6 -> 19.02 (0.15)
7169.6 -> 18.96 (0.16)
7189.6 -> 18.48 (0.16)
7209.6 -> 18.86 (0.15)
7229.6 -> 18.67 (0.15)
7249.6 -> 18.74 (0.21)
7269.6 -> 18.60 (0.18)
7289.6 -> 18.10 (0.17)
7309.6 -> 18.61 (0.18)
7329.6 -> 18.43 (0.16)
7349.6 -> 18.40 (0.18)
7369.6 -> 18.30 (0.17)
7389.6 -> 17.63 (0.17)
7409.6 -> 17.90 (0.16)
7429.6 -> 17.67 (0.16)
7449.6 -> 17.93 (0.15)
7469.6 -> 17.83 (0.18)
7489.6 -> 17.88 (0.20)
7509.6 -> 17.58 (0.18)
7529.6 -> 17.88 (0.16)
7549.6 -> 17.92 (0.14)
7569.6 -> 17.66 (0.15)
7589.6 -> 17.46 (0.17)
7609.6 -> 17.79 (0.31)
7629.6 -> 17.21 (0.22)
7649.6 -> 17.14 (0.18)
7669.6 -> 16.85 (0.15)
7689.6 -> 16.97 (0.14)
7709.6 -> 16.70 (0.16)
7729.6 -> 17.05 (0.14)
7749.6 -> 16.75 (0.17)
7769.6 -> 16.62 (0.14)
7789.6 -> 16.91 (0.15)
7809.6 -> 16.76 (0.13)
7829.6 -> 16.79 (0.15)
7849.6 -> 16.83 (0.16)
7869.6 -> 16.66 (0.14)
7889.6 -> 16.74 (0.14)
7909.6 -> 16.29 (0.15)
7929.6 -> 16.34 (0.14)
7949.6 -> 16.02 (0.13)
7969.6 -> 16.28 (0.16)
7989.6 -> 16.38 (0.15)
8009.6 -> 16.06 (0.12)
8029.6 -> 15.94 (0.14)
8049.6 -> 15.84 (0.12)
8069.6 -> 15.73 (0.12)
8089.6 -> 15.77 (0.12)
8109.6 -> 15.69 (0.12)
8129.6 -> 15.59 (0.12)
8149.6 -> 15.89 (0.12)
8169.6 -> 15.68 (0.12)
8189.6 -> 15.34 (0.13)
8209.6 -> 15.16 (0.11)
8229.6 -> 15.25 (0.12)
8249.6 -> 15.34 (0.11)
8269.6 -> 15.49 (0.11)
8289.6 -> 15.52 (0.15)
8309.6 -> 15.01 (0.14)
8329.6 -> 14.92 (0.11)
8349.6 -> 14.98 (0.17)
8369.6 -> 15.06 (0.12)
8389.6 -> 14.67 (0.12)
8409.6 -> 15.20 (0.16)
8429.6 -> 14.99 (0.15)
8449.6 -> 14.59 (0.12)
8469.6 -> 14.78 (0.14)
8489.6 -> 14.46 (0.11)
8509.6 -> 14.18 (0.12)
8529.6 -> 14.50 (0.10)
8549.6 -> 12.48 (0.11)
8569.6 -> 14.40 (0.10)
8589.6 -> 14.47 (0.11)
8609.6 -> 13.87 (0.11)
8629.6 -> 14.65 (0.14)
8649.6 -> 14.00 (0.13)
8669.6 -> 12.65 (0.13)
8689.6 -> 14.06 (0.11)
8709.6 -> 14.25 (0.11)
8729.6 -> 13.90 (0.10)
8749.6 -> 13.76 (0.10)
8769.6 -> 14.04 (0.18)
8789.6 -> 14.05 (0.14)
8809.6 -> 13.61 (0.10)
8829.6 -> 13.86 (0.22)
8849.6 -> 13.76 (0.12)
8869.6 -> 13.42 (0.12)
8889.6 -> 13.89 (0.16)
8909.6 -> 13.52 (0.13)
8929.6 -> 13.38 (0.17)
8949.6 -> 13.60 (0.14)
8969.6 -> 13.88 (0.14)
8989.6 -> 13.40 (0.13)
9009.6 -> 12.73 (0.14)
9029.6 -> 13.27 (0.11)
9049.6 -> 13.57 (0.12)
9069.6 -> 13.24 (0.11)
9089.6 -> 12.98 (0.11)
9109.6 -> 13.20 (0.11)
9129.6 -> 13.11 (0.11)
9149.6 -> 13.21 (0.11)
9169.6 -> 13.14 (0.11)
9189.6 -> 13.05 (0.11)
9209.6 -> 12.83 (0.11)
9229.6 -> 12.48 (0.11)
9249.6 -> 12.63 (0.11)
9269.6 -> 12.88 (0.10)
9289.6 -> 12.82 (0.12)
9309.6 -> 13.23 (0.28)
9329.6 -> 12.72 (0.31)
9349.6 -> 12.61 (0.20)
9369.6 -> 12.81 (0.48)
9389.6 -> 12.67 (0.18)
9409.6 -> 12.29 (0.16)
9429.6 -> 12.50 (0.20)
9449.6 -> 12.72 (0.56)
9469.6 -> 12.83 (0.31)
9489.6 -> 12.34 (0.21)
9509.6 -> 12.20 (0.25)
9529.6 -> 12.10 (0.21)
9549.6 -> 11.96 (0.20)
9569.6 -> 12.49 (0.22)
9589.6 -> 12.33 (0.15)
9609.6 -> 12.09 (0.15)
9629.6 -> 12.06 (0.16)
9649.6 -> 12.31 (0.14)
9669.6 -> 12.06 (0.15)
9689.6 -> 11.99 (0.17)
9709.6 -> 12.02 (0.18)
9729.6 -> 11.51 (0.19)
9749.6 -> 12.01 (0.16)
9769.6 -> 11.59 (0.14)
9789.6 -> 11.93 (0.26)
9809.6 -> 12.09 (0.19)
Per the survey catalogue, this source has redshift 0.000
